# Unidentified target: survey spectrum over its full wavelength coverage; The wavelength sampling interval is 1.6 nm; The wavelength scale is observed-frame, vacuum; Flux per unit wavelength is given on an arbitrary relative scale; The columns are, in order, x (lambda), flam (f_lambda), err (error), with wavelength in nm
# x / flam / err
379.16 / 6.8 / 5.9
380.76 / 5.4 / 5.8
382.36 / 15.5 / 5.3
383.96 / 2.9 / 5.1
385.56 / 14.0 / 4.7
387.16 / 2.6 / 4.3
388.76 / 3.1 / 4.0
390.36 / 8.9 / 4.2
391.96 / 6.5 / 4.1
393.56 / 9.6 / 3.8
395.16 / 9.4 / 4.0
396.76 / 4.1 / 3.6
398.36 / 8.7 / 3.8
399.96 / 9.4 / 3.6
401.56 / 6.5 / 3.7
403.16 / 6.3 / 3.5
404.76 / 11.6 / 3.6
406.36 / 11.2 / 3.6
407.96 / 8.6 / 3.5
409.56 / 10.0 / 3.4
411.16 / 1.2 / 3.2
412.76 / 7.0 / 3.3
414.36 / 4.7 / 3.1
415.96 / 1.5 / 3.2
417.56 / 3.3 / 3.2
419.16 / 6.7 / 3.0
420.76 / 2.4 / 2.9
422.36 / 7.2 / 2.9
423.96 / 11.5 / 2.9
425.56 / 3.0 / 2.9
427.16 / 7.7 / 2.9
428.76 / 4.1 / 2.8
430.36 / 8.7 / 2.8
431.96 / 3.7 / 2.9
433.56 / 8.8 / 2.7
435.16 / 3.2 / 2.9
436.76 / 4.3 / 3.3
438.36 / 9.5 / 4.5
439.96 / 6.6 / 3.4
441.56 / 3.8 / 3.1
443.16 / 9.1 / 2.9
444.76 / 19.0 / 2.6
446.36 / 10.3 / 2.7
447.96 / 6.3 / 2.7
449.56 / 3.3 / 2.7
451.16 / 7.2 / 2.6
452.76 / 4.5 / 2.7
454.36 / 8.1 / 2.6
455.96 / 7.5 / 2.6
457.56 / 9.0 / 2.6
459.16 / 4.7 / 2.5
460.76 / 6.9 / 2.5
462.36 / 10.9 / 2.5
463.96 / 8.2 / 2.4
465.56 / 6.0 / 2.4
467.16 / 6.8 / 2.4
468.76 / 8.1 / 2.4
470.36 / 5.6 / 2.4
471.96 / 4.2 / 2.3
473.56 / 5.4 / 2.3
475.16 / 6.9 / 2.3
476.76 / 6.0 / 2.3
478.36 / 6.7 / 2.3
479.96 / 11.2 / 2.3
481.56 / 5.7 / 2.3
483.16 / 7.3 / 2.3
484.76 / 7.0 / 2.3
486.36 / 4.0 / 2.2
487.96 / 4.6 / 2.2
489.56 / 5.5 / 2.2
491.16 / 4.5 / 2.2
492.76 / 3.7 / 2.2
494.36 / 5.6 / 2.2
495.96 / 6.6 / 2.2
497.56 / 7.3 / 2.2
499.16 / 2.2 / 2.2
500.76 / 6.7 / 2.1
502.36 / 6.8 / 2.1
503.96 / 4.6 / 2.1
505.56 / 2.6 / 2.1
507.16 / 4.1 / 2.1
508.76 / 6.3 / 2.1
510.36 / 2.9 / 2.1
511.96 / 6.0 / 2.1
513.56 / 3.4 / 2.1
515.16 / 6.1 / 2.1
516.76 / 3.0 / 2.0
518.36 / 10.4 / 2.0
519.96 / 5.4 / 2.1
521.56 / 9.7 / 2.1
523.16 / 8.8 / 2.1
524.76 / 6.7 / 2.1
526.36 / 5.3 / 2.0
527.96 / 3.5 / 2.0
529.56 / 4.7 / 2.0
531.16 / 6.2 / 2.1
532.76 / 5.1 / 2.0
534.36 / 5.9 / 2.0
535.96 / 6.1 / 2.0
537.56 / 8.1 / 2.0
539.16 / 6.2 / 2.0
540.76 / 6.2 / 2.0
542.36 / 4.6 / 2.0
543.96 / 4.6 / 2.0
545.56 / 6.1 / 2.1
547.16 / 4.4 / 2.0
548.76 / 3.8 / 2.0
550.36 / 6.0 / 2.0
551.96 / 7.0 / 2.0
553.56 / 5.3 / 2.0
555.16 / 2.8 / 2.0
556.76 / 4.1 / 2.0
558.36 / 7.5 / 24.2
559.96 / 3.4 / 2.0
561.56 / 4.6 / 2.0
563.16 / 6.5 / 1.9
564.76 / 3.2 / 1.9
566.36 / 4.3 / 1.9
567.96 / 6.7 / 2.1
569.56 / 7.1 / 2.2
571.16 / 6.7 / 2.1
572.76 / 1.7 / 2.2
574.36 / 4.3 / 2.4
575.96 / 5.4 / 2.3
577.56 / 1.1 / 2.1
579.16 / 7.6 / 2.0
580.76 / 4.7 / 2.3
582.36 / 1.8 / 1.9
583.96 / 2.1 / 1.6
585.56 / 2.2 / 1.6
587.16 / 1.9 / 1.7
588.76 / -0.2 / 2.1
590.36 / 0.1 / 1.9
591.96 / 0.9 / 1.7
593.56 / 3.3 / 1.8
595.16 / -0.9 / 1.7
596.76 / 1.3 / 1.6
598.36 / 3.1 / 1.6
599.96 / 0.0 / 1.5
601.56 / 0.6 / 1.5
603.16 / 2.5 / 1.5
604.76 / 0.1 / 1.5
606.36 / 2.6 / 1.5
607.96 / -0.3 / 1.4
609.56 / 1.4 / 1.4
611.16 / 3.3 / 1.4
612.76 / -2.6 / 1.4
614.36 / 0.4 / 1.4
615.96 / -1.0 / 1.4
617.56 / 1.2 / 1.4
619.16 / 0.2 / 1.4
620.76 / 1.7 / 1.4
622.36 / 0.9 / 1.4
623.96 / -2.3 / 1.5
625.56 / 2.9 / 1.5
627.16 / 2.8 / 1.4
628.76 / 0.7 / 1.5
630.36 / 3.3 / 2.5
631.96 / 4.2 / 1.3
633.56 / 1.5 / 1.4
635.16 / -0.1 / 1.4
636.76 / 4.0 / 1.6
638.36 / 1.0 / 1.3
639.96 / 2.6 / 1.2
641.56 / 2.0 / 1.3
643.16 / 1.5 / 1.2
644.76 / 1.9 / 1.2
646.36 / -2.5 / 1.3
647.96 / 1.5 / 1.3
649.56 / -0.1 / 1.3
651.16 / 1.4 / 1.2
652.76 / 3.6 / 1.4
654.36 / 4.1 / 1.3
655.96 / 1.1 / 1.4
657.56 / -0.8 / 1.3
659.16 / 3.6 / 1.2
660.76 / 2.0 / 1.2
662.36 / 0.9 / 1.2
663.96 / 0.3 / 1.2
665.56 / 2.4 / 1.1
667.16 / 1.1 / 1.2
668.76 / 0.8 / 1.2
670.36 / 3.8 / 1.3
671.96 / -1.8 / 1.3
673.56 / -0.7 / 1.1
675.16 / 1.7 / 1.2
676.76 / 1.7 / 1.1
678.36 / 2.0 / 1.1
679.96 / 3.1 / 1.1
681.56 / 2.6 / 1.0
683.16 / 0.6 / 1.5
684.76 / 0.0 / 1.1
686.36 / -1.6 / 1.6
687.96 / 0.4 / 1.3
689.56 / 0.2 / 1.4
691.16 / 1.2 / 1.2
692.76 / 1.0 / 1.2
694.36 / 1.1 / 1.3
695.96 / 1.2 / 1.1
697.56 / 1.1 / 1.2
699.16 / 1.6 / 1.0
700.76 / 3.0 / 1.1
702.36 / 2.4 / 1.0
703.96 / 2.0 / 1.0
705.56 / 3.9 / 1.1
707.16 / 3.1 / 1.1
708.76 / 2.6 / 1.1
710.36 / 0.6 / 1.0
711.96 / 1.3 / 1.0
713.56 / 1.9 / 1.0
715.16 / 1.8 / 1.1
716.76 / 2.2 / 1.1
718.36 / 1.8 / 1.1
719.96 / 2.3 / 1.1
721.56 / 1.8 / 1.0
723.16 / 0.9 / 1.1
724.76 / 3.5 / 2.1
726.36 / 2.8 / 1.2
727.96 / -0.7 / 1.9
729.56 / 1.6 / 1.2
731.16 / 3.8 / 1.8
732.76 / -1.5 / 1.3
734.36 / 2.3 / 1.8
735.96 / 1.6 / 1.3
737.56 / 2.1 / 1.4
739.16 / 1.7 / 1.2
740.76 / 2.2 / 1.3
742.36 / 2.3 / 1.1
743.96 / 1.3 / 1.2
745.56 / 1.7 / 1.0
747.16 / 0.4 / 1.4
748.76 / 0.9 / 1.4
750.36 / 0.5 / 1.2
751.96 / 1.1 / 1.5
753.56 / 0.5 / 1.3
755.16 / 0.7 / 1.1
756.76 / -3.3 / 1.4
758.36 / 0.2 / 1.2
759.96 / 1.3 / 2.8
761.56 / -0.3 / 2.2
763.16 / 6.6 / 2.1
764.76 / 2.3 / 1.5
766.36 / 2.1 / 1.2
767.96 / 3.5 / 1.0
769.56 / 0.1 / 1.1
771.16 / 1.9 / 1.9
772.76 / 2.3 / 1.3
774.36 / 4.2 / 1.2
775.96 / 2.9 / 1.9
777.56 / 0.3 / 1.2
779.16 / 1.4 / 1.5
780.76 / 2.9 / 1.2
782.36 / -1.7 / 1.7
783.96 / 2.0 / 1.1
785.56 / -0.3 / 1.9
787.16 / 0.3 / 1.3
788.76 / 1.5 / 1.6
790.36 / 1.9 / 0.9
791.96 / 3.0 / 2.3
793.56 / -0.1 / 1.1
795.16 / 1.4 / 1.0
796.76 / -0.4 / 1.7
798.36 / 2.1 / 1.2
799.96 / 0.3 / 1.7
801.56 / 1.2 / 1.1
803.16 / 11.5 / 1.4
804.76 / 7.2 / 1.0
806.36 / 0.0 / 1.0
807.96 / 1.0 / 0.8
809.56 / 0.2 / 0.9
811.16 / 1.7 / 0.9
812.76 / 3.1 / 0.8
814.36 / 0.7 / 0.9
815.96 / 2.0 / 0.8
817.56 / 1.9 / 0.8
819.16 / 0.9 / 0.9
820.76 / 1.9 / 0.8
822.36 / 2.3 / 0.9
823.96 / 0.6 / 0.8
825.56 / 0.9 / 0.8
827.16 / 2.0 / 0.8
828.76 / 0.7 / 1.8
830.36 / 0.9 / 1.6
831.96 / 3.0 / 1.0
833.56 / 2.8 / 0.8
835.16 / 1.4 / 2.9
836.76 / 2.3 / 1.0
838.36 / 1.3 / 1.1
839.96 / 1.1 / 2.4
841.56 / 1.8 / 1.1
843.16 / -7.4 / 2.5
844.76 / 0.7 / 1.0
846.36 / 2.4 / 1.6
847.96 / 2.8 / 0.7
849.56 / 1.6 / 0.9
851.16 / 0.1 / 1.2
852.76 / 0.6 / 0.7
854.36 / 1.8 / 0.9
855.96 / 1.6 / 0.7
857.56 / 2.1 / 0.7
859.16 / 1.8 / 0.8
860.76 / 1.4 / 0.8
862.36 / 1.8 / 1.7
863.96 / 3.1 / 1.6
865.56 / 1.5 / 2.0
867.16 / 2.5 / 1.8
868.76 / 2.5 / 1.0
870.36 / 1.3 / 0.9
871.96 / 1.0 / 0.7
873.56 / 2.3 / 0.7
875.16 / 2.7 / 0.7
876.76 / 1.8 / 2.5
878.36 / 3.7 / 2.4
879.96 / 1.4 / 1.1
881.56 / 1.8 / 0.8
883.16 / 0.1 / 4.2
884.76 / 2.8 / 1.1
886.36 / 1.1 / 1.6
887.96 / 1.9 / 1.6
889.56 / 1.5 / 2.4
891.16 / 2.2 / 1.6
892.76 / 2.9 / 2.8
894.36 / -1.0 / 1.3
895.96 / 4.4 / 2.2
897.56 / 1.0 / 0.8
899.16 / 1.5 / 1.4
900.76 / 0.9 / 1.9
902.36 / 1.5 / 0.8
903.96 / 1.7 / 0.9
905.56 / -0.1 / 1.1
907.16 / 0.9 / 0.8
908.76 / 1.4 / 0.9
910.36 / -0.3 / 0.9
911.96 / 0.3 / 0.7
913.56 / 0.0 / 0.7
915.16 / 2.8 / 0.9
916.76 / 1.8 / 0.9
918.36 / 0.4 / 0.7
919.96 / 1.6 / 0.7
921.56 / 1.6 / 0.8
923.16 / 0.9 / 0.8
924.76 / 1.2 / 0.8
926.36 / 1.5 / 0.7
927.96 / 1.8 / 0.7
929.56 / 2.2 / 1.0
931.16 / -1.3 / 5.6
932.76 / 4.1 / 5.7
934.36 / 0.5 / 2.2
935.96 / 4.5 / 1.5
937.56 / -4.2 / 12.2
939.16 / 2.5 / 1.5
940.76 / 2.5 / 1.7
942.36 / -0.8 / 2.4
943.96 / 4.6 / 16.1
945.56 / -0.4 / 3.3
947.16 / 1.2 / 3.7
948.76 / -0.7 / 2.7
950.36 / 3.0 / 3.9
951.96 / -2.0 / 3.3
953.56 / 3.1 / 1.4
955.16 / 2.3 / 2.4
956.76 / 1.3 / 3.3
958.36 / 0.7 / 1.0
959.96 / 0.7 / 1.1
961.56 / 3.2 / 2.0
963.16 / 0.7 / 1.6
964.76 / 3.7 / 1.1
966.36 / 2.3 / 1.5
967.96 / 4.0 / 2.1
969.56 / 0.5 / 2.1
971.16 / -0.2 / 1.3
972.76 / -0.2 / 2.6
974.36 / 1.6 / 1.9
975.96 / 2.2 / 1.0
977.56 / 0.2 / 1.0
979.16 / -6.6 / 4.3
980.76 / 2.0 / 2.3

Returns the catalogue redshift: 1.16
